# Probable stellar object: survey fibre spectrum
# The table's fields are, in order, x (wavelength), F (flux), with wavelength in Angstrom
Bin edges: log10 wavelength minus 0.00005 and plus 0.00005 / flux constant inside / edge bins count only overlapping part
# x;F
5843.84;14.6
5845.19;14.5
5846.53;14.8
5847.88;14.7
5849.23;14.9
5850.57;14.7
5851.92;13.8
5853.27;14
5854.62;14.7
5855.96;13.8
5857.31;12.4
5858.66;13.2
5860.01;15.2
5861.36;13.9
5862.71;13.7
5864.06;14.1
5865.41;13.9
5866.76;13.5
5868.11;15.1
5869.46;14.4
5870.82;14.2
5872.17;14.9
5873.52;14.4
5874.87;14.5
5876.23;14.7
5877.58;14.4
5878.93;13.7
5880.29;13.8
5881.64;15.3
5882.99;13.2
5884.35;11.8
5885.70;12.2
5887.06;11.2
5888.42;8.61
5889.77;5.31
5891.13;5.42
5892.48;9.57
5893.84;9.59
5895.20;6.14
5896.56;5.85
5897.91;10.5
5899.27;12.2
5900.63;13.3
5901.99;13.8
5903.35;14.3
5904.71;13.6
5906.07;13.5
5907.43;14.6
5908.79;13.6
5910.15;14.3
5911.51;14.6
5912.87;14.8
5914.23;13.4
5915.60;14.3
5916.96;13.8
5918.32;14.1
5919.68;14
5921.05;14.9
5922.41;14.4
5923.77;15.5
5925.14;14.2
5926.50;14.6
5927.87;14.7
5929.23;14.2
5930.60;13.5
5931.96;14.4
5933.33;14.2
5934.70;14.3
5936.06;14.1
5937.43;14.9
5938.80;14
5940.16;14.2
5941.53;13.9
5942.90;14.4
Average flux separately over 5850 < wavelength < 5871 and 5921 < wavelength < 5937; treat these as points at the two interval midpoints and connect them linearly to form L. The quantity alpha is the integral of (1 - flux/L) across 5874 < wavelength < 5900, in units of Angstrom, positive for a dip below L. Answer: 5.9 Angstrom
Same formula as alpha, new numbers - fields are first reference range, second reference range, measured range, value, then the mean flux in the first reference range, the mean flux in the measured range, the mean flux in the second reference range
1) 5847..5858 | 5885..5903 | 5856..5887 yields -4.8 Angstrom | 14.1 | 13.9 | 9.61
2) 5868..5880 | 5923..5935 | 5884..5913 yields 6.4 Angstrom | 14.4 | 11.2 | 14.4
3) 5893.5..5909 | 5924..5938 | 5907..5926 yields -1.8 Angstrom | 11.7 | 14.3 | 14.3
